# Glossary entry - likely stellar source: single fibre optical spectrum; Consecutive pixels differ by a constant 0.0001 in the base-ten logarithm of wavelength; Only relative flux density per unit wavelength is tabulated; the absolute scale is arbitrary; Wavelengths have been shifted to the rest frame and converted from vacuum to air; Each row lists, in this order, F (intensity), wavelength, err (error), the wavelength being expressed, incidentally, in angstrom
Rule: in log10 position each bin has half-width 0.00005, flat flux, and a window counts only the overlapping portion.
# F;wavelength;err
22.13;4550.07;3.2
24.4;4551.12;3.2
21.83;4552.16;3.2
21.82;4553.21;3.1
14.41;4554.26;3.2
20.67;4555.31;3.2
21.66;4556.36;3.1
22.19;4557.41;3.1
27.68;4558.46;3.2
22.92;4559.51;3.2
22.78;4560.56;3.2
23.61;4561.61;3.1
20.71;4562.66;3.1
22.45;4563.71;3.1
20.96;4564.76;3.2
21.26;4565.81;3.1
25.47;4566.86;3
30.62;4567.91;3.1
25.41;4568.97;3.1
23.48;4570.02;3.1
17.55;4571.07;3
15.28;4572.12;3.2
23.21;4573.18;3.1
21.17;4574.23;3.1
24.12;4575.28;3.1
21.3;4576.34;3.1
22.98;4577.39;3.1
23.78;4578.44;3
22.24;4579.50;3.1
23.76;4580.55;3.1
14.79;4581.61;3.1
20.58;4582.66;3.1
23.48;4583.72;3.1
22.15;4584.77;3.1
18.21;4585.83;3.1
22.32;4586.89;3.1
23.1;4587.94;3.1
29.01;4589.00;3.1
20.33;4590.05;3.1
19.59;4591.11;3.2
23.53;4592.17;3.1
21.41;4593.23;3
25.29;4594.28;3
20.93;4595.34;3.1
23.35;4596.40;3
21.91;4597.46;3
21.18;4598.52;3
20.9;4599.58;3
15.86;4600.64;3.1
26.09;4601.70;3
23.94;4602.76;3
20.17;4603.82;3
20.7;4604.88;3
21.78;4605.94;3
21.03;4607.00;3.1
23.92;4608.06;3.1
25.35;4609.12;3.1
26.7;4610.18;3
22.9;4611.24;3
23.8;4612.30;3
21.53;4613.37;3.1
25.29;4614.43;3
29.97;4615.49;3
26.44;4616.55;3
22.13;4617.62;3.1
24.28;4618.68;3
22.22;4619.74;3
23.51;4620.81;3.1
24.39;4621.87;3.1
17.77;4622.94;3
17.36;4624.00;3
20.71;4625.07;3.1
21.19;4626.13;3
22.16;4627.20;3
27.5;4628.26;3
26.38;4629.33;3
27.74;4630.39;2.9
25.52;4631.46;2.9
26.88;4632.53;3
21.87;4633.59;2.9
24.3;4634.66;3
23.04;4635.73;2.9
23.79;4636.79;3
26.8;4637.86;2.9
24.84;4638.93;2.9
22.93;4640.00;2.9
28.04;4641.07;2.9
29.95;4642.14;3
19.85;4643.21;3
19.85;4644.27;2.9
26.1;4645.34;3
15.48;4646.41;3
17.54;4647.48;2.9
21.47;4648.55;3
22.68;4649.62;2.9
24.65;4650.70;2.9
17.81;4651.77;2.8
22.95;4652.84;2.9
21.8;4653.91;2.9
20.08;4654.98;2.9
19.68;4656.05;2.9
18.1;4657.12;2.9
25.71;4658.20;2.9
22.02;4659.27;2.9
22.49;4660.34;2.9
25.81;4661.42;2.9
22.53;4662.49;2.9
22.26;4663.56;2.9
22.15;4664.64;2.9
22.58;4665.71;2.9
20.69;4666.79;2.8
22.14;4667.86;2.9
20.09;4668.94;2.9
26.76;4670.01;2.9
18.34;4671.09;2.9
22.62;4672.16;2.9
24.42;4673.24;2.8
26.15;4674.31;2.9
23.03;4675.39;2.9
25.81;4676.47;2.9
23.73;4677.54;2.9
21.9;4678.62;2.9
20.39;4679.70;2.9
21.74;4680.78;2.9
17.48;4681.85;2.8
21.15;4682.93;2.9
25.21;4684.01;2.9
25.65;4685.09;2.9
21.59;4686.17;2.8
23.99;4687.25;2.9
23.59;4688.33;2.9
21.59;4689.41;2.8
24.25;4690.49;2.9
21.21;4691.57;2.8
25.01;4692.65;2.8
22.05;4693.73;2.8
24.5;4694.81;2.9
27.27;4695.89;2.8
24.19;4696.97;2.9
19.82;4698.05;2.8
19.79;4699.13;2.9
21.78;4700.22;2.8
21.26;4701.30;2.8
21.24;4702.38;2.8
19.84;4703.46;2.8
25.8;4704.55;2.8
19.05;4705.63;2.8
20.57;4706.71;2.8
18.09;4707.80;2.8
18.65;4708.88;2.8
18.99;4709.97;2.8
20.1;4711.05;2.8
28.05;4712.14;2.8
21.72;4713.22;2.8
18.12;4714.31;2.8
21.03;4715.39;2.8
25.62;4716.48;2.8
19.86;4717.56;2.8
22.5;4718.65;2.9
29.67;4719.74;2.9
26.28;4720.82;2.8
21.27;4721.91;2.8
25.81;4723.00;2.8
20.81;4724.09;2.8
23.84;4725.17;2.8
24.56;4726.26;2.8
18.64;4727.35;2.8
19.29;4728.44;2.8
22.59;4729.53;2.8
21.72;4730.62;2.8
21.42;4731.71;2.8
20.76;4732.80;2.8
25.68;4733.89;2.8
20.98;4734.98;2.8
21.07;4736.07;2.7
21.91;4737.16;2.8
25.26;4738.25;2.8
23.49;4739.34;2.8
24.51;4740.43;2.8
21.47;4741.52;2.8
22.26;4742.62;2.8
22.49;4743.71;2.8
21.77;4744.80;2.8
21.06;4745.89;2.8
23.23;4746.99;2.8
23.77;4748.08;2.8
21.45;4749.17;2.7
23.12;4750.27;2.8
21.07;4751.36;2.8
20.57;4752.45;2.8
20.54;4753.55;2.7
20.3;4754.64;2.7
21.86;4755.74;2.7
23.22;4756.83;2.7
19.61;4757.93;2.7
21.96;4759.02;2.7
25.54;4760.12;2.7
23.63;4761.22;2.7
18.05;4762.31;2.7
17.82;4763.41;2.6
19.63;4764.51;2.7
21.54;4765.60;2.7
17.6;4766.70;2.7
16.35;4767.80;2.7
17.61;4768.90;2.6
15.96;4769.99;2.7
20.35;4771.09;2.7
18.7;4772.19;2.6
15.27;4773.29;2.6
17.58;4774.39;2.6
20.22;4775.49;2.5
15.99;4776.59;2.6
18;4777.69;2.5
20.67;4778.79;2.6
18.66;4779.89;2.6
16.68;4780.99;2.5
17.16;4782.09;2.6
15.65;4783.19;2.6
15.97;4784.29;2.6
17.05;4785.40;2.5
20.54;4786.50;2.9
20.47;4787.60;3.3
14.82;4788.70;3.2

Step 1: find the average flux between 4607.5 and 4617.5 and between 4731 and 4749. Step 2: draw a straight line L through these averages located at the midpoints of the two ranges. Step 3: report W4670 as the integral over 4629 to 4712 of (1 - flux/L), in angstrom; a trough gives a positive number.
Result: 4.51 angstrom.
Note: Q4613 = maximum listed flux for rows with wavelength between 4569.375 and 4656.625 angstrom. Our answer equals 29.97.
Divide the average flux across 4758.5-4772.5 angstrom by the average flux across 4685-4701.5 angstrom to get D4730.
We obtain 0.85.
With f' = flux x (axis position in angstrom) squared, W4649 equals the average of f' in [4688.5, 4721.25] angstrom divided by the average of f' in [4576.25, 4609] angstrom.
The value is 1.06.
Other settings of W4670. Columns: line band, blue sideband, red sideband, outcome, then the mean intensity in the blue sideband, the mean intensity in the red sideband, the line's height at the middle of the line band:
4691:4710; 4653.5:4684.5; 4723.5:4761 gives 0.5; 22.3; 22.1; 22.2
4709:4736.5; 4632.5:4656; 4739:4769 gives -0.8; 22.7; 21.3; 21.7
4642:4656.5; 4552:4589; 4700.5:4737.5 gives 0.5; 22.1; 22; 22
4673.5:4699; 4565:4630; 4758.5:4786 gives -3.1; 22.6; 18.5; 20.5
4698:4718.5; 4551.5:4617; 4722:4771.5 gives 0.6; 22.5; 21.5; 21.7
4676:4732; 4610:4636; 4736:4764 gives 0.8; 23.8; 22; 22.6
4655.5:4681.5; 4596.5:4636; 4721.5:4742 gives 0.4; 23.2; 22.4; 22.8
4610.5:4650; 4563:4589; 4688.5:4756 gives -2.3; 22.2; 22.2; 22.2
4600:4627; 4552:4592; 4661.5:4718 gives -0.7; 22.1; 22.3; 22.1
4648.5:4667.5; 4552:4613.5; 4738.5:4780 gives -0.4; 22.2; 20.5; 21.5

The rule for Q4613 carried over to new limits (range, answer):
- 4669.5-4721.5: 29.67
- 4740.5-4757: 23.77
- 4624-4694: 29.95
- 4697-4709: 25.8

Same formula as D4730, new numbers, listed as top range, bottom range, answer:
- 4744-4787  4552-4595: 0.89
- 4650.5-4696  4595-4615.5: 0.99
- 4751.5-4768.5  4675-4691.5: 0.90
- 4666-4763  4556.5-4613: 0.99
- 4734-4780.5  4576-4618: 0.91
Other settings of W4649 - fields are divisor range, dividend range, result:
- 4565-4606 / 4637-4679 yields 1.06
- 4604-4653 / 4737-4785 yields 0.92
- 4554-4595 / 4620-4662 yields 1.06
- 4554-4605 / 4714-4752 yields 1.09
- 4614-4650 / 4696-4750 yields 0.98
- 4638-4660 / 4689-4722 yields 1.03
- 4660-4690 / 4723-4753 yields 1.01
